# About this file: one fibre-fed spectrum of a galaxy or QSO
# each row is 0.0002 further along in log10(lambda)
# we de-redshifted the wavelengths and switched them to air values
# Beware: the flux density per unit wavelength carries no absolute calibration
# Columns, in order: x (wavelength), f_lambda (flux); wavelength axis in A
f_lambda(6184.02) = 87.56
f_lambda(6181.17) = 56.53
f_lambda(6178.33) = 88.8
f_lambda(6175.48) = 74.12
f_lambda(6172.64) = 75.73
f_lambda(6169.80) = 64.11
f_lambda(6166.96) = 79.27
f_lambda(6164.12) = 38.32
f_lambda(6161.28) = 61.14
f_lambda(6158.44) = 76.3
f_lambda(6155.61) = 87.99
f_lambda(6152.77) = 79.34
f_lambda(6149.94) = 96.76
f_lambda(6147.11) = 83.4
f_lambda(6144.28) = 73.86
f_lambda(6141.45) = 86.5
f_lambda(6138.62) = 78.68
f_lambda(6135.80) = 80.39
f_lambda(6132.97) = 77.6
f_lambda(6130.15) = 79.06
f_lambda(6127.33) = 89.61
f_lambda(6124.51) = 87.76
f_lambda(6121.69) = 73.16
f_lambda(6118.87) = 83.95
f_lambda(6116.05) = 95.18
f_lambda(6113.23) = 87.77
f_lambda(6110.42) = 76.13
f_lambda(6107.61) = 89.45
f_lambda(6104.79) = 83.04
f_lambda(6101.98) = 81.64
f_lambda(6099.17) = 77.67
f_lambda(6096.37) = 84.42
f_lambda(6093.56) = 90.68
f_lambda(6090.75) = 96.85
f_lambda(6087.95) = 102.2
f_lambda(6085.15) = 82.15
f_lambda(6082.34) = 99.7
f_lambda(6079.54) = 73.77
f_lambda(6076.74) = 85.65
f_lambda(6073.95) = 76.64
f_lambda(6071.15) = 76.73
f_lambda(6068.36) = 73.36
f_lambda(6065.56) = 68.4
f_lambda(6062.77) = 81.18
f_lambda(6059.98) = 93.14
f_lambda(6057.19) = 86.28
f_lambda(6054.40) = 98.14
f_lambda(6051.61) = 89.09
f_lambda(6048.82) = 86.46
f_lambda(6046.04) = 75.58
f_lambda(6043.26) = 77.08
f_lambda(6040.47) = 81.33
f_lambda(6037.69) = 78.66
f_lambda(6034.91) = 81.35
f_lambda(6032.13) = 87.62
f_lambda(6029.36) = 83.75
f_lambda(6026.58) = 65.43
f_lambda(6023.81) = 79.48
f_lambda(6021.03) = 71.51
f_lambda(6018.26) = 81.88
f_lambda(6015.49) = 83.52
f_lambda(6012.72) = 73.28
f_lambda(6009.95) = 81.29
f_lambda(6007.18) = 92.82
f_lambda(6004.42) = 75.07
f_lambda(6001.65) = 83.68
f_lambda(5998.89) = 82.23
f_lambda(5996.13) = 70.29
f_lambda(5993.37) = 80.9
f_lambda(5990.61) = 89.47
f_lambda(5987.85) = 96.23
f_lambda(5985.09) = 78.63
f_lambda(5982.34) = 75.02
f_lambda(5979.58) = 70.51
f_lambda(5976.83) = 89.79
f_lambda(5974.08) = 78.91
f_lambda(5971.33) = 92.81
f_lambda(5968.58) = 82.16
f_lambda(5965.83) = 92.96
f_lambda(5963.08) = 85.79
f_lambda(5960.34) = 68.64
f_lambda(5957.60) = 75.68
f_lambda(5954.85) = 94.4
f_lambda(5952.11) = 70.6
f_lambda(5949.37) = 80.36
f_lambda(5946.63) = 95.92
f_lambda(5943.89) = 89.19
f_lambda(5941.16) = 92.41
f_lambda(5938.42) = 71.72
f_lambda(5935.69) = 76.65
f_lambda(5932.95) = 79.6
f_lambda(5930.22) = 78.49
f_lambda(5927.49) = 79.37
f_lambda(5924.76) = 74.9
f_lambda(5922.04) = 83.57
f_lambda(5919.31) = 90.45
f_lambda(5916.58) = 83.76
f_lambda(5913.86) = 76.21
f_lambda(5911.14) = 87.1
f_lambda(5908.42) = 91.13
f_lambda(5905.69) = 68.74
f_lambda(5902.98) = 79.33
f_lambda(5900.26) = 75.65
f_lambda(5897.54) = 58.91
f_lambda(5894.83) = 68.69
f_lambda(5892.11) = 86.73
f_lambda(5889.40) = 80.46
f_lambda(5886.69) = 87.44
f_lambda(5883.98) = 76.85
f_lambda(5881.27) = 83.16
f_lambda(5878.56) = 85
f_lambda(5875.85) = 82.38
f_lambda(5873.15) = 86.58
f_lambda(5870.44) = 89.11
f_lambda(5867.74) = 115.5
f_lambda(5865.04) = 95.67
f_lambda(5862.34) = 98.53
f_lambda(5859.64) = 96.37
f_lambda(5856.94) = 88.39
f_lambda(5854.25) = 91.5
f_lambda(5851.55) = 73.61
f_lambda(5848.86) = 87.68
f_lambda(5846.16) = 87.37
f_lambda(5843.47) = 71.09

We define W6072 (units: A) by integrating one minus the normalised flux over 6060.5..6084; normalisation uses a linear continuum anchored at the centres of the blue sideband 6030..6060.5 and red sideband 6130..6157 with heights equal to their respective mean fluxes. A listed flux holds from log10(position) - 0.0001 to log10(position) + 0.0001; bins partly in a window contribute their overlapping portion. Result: 1.2 A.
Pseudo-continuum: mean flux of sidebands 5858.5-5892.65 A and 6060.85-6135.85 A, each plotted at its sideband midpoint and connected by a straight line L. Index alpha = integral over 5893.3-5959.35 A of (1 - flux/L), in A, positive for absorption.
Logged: 6.1 A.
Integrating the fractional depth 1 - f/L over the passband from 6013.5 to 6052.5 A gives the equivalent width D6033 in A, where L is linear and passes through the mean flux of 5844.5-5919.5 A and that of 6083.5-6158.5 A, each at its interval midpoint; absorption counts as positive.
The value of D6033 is 2.1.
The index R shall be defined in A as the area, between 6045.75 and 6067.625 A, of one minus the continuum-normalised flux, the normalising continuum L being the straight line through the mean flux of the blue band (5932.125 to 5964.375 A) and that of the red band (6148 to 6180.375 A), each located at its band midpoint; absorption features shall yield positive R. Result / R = -1.9 A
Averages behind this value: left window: 81.8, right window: 74.5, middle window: 84.9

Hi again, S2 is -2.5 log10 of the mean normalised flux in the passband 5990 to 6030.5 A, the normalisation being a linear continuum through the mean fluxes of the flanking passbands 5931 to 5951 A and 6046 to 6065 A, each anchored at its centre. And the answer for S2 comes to 0.08 mag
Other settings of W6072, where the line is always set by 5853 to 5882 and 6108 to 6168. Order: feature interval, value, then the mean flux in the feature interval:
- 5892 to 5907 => 3.1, 71.9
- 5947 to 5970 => 1.6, 82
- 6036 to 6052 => 0.6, 80.9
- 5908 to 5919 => 0.7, 84.6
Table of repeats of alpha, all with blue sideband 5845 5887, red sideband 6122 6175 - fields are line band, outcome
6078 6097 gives -2.4 A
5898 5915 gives 1.7 A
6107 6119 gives -1.2 A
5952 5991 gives 0.8 A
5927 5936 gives 0.8 A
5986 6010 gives 0.0 A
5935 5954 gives 0.6 A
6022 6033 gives 0.5 A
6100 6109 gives -0.6 A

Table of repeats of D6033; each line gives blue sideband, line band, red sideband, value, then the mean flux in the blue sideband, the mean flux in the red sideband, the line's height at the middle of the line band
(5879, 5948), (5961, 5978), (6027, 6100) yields -0.9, 80.7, 84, 81.9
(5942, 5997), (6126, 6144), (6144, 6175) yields -1.4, 83.1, 74.2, 75.4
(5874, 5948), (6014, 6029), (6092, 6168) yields 0.7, 80.9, 80.7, 80.8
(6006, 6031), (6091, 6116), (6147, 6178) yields -2.9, 79.2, 74.3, 76.3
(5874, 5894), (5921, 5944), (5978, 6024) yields 0.5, 82.8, 80.4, 81.8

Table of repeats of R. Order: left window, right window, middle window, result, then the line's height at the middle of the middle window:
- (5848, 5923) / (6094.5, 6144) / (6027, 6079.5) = 1.1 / 83.4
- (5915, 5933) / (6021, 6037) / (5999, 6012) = -0.5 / 79.4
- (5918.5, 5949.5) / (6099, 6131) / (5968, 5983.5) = 0.3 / 83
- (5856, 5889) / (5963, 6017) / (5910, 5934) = 1.5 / 87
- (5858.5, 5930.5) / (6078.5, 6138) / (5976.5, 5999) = 0.9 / 84.4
